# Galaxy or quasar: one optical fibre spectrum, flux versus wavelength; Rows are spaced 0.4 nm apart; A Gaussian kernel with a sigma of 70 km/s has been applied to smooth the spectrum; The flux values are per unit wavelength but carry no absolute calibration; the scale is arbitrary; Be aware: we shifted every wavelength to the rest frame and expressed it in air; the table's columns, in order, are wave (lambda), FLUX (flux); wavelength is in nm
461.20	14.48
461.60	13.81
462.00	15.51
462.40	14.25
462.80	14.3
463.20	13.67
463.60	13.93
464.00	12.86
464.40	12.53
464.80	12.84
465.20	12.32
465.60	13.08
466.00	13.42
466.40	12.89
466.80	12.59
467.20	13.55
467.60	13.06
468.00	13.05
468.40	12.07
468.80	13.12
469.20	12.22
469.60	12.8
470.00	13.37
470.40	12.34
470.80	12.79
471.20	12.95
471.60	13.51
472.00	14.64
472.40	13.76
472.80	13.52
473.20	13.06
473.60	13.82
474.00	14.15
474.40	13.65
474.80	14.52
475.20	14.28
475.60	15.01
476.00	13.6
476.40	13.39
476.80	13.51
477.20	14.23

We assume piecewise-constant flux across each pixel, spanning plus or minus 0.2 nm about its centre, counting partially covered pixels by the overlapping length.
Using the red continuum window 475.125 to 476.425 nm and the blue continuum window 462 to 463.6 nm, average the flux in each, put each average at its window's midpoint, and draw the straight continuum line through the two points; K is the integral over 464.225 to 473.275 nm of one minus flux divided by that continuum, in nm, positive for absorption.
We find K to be 0.75 nm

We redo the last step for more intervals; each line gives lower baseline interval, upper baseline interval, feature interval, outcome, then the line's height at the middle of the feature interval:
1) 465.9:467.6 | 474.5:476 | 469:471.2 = 0.143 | 13.6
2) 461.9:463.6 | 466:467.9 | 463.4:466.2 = 0.144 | 13.7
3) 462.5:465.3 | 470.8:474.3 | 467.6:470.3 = 0.141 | 13.5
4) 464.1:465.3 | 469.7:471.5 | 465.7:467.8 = -0.065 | 12.7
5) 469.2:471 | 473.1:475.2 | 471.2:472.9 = -0.058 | 13.3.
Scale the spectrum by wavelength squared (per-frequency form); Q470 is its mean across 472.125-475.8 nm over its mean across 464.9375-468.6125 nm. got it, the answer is 1.12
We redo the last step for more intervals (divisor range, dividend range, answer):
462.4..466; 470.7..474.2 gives 1.06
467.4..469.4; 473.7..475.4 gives 1.14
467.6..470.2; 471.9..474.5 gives 1.10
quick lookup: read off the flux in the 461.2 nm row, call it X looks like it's 14.48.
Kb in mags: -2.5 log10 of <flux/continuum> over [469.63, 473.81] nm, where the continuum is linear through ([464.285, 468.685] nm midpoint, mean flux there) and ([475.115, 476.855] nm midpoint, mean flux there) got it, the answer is 0.01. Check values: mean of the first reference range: 12.9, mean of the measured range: 13.4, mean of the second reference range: 14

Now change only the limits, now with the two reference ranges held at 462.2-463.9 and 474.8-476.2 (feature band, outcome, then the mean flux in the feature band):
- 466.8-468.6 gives 0.10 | 12.9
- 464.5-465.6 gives 0.11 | 12.7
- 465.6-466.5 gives 0.07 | 13.2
